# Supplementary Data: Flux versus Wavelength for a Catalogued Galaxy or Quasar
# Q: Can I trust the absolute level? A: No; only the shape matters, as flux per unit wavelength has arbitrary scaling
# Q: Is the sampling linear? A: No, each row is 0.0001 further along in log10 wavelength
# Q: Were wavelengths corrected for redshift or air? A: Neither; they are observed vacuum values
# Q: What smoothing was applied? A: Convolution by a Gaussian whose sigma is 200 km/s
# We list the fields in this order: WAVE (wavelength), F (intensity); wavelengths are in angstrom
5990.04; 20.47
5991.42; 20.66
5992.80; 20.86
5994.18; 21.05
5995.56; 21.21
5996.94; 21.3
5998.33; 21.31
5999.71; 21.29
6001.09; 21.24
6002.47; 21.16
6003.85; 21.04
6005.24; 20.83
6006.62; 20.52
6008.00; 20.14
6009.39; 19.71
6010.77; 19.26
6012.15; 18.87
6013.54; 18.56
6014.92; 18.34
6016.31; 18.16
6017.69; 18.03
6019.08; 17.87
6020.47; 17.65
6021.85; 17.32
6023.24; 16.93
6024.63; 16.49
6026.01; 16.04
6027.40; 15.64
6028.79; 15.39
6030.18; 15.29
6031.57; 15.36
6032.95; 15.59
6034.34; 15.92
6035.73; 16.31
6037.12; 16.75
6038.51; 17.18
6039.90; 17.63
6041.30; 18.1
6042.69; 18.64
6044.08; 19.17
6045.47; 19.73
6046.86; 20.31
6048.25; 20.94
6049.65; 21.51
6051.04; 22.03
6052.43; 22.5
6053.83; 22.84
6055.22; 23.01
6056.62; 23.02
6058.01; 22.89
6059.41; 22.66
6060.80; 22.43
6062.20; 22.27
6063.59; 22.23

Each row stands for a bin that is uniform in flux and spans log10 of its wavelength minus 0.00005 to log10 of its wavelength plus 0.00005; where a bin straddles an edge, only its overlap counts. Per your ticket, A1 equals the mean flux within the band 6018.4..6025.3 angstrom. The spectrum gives 17.2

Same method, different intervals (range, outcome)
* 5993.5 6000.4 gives 21.2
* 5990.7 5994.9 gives 20.9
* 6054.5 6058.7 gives 23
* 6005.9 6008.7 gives 20.3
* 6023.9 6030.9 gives 15.8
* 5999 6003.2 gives 21.3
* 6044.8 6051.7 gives 20.9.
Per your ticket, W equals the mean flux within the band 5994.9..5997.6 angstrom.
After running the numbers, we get 21.3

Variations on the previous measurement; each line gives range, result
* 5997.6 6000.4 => 21.2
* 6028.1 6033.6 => 15.4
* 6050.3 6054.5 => 22.4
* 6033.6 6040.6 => 16.7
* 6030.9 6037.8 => 16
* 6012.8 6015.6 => 18.5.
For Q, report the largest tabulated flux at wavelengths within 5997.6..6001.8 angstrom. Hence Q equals 21.31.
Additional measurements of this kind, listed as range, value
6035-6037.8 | 16.75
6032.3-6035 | 15.92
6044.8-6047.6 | 20.31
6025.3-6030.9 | 16.04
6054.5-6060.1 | 23.02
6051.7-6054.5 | 22.84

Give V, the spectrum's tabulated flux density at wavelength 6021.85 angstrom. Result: 17.32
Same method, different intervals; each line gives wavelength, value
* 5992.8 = 20.86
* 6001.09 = 21.24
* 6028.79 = 15.39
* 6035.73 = 16.31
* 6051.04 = 22.03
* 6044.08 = 19.17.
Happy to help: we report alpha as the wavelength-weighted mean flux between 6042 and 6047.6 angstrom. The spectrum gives 19.5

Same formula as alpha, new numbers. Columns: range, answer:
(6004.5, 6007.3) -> 20.6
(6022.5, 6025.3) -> 16.7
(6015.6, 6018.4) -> 18.1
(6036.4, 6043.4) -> 17.6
